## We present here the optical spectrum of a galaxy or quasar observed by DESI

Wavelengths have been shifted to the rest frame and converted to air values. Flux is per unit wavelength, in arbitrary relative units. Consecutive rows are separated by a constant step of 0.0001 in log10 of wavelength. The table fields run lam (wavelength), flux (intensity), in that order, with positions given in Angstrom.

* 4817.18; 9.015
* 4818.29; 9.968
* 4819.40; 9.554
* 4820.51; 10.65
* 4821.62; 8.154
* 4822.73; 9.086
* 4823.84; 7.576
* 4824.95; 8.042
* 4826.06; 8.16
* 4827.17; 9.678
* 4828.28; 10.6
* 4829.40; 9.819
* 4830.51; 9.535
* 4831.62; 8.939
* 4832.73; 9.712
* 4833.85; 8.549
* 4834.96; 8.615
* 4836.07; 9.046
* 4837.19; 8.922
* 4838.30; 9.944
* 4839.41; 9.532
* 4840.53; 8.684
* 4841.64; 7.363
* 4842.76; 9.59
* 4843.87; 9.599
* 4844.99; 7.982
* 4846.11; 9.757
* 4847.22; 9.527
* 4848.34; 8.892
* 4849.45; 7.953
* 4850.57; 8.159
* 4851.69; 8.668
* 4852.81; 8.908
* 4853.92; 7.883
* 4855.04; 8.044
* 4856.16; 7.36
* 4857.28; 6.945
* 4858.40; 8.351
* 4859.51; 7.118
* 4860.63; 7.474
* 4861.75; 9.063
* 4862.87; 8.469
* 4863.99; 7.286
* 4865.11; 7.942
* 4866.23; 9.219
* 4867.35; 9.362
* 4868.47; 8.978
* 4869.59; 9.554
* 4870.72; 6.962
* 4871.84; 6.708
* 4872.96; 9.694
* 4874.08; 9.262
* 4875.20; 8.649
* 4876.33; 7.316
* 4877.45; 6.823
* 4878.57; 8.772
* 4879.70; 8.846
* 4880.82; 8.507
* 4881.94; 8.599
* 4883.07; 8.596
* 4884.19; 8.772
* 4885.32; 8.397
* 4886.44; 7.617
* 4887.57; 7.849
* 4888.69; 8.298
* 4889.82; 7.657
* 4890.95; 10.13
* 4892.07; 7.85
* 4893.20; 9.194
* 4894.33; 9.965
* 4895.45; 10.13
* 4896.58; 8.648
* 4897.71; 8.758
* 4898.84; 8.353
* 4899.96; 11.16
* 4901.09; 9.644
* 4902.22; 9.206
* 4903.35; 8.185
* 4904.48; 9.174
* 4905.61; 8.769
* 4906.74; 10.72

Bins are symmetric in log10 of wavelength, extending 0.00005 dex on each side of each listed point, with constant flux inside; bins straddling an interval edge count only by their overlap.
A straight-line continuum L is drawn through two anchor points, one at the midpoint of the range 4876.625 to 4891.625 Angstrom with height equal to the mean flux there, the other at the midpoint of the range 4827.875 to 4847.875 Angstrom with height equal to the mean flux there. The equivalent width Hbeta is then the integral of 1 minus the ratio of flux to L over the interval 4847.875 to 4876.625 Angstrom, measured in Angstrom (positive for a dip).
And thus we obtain 1.6 Angstrom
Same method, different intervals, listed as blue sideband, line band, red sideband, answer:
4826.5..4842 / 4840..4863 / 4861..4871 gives 1.29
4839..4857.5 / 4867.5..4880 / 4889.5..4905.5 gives 0.72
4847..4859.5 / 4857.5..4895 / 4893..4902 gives 1.91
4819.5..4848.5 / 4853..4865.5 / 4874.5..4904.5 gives 1.50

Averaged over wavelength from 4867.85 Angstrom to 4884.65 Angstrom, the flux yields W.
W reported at 8.4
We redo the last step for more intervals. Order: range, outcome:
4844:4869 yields 8.35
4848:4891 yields 8.26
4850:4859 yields 8.03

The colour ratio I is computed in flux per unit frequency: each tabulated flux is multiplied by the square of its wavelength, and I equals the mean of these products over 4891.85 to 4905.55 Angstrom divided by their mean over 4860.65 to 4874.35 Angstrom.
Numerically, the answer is 1.1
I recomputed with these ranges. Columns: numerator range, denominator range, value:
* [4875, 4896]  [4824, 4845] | 0.96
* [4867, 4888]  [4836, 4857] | 0.98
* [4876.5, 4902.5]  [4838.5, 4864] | 1.06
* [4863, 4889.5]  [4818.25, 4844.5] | 0.93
